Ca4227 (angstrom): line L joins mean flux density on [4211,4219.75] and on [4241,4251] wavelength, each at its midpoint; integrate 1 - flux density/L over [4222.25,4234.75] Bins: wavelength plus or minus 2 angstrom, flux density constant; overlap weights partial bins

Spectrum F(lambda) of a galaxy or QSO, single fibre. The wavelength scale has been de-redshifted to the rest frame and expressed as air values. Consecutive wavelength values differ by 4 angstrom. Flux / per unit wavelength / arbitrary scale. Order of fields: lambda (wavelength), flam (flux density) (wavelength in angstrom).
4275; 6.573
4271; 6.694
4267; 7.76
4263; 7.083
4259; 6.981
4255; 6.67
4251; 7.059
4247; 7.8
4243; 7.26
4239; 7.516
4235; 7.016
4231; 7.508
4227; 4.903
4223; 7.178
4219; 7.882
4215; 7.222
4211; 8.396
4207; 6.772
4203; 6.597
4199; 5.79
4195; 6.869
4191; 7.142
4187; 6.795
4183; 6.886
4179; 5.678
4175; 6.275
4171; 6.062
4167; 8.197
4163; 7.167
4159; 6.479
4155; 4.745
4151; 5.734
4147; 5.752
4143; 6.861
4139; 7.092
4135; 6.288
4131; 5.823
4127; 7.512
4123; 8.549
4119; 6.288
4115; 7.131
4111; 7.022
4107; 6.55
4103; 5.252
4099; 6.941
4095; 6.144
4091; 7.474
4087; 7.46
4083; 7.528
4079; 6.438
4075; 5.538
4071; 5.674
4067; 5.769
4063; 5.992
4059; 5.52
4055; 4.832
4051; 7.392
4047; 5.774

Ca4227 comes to 1.7 angstrom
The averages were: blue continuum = 7.7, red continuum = 7.44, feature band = 6.53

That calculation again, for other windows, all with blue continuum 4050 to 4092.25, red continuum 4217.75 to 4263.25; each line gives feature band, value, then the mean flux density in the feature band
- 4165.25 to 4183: 0.5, 6.57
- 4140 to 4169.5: 1.0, 6.44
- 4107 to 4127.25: -2.2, 7.21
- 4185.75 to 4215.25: -0.3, 6.94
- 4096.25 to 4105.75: 0.4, 6.14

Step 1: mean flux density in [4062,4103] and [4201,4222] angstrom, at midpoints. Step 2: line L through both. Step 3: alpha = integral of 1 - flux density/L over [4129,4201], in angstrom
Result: 6.2 angstrom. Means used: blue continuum 6.45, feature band 6.42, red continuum 7.36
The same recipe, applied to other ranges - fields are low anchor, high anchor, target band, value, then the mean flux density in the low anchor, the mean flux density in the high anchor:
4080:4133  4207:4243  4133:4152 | 1.6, 6.89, 7.18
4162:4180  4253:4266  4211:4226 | -1.2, 6.7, 6.98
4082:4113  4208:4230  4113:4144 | -0.4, 6.77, 7.12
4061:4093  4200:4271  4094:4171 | 1.2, 6.48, 7.12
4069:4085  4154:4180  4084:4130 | -4.2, 6.29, 6.46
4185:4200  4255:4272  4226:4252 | -0.5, 6.71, 7.1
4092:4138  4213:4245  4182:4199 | 0.4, 6.71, 7.06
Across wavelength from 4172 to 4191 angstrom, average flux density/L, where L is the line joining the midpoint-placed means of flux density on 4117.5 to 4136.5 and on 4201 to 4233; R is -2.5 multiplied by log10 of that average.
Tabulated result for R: 0.09 mag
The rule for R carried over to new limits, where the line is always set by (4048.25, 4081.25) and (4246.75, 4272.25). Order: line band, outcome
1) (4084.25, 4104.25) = -0.11 mag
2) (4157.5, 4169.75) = -0.11 mag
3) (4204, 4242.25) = -0.04 mag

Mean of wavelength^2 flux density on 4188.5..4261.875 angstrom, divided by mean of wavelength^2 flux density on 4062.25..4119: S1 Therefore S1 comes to 1.2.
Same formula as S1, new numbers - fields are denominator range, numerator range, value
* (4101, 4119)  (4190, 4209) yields 1.07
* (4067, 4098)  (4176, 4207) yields 1.05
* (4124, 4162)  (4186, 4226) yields 1.14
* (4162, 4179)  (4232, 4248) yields 1.13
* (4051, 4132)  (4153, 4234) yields 1.09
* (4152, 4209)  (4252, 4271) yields 1.13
